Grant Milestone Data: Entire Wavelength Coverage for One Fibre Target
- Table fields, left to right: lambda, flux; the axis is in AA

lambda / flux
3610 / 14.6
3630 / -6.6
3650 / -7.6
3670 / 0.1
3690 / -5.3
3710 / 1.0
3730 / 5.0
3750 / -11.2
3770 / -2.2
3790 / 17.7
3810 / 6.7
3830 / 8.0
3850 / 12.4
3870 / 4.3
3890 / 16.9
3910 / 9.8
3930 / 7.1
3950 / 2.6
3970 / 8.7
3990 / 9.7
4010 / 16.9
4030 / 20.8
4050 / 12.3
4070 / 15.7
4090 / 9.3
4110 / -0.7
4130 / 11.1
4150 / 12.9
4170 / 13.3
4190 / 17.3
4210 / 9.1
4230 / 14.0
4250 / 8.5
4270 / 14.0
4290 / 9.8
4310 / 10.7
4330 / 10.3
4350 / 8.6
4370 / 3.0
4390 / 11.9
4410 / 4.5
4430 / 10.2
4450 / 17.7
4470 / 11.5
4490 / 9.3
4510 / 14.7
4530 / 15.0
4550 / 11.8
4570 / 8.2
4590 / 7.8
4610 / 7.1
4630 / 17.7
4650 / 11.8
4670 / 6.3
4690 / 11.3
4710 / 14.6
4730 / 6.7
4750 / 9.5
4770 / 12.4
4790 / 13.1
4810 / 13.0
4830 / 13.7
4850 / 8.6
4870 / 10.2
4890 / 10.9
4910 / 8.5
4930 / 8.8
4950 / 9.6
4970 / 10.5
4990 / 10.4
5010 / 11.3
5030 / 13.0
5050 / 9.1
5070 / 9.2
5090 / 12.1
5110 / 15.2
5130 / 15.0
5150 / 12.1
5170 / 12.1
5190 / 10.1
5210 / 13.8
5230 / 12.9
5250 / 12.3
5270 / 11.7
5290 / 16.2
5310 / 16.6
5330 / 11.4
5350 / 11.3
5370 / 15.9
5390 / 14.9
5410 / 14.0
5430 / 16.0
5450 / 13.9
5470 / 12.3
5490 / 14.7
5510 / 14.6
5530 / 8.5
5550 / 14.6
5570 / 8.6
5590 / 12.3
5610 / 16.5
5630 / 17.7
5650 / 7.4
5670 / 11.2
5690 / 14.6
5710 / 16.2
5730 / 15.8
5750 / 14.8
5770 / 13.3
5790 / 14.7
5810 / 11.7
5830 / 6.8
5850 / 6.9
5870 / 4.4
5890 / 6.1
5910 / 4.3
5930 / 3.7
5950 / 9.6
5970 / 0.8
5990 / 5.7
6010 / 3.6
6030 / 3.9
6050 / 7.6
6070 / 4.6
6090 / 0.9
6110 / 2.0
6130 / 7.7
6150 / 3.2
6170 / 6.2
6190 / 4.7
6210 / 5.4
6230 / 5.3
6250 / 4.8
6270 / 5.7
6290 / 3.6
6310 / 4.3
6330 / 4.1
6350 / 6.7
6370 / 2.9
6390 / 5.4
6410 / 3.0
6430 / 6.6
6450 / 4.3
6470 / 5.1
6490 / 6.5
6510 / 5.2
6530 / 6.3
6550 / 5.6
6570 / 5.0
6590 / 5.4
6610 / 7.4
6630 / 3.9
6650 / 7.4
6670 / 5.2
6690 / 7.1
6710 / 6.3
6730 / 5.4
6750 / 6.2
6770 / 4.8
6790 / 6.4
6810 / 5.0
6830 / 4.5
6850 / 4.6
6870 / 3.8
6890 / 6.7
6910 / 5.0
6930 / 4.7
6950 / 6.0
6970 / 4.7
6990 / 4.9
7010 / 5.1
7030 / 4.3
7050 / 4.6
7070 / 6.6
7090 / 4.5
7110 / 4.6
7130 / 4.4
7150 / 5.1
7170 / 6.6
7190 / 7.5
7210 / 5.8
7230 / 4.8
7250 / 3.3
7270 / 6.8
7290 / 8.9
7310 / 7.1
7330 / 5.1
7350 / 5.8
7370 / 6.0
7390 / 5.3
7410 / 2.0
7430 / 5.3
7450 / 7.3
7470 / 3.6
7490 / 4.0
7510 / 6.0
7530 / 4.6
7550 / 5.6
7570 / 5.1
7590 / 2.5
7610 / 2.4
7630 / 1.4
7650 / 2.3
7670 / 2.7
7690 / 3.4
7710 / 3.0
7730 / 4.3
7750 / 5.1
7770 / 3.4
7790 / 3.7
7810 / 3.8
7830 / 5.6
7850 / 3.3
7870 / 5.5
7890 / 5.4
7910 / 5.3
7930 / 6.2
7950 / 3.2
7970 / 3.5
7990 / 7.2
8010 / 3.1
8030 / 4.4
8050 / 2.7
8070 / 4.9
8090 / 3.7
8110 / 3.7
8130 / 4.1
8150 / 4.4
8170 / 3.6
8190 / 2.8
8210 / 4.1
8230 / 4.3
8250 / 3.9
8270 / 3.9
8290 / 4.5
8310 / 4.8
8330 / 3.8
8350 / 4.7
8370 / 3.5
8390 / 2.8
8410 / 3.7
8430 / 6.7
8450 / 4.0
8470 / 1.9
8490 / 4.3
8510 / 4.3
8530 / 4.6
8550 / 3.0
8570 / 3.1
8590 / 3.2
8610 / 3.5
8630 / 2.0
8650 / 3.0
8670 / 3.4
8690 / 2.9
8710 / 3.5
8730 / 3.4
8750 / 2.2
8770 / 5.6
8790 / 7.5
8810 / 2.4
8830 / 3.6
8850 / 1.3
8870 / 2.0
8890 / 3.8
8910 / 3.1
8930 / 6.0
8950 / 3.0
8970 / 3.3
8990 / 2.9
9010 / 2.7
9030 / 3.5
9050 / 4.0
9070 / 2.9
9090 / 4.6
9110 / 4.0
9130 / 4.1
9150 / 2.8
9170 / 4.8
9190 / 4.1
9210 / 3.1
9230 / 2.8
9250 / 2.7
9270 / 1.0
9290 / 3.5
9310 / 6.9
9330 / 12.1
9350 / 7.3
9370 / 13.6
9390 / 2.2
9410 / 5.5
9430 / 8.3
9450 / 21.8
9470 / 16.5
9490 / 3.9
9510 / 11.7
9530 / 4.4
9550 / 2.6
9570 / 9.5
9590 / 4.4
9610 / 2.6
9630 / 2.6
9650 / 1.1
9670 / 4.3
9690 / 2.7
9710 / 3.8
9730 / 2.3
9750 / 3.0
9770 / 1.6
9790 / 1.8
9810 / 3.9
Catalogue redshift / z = 0.50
